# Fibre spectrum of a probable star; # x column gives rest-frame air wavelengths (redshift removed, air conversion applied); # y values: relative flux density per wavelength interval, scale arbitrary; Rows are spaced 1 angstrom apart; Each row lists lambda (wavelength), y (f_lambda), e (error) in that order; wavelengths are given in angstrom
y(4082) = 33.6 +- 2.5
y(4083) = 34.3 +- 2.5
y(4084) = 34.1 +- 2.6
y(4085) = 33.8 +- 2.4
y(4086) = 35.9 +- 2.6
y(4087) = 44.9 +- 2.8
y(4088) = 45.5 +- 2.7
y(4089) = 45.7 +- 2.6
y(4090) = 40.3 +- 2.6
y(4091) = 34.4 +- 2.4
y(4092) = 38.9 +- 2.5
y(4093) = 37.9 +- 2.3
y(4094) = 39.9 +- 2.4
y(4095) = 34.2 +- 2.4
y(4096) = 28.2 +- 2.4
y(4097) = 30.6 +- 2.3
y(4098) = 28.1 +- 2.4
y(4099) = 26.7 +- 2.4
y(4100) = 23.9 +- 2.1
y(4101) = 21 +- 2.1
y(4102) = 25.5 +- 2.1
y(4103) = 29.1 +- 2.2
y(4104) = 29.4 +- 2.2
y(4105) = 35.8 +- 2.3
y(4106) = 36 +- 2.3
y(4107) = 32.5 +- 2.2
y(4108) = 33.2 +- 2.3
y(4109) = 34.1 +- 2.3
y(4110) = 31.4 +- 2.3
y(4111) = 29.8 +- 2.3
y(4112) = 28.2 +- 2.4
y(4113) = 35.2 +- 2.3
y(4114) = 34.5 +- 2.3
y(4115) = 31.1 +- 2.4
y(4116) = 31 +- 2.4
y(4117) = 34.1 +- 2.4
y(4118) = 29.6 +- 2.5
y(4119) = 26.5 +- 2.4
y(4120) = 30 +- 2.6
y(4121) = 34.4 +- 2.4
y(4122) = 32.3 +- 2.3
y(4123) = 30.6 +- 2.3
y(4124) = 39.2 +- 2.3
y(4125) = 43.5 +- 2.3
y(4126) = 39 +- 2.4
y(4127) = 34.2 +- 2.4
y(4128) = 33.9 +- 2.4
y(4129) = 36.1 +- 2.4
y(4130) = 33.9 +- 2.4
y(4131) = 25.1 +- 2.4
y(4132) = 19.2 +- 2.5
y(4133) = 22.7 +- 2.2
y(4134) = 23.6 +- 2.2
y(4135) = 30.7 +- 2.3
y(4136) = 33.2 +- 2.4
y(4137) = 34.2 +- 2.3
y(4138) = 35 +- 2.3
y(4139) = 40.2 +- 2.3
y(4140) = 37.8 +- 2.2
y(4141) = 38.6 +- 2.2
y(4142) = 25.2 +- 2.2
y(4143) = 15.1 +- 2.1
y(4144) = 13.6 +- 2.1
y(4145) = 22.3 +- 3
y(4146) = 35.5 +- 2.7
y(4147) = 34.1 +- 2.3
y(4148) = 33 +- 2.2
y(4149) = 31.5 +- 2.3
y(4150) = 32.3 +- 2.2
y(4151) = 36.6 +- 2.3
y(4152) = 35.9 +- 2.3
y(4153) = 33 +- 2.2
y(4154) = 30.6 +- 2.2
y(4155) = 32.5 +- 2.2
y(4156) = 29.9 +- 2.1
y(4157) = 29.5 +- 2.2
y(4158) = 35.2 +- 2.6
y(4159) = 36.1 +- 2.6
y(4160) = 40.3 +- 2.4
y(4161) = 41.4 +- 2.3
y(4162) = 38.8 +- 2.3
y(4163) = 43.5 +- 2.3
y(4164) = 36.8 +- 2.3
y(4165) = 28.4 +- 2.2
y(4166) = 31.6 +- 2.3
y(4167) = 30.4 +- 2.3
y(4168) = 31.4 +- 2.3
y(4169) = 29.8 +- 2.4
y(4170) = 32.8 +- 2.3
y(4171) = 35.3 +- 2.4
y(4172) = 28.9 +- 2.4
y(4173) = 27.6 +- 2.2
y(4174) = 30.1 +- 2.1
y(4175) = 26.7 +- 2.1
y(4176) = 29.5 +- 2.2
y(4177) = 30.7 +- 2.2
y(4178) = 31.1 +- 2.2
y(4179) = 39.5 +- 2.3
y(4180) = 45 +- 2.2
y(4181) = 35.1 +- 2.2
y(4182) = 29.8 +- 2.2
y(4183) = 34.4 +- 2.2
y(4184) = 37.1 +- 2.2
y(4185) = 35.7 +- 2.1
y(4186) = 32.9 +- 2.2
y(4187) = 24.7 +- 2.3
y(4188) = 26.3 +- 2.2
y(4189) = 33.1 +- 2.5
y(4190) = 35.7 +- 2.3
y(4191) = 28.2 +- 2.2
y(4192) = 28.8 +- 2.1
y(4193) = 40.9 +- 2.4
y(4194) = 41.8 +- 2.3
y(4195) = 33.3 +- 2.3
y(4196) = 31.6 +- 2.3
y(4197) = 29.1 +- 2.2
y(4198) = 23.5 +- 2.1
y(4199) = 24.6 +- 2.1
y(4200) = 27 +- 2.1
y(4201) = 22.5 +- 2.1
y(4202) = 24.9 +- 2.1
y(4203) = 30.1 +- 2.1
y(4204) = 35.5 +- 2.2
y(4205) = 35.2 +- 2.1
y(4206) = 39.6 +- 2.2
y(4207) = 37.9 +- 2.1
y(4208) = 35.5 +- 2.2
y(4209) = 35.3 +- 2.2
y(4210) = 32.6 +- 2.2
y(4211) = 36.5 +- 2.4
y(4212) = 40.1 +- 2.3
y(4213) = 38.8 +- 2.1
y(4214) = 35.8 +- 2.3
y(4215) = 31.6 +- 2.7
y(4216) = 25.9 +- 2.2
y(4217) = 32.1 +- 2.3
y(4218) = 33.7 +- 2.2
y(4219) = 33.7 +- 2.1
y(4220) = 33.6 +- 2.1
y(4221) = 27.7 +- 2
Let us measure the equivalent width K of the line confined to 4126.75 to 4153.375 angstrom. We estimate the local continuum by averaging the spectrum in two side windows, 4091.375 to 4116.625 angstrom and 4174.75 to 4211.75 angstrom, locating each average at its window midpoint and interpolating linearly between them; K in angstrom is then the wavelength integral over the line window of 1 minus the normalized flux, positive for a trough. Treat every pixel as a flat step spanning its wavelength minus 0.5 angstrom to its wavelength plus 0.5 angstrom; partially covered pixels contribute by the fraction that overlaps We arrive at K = 1.1 angstrom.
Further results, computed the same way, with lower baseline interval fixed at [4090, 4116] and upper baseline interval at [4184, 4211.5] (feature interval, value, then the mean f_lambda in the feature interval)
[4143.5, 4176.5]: -0.4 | 32.3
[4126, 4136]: 0.7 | 29.6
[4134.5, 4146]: 0.7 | 29.9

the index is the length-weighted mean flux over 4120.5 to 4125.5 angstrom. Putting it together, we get 36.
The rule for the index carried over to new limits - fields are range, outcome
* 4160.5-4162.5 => 40.1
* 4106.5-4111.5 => 32.2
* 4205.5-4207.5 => 38.8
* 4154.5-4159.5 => 32.6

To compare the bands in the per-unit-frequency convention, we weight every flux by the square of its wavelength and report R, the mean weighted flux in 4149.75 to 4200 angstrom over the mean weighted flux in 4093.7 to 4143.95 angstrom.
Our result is 1.1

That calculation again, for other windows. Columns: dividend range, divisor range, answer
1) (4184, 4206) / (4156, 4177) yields 0.95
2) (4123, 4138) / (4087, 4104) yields 0.98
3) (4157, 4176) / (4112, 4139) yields 1.06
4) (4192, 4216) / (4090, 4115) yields 1.09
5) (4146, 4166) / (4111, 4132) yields 1.08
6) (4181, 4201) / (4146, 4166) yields 0.92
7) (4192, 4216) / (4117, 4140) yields 1.06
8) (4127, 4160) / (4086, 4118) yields 0.95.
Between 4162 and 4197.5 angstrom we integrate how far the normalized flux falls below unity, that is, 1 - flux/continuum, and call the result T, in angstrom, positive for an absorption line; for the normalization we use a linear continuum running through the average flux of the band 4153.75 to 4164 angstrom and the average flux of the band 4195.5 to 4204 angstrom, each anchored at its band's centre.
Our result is -1.8 angstrom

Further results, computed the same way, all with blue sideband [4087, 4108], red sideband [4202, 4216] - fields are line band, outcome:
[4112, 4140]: 1.2 angstrom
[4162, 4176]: 1.0 angstrom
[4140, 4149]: 1.6 angstrom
